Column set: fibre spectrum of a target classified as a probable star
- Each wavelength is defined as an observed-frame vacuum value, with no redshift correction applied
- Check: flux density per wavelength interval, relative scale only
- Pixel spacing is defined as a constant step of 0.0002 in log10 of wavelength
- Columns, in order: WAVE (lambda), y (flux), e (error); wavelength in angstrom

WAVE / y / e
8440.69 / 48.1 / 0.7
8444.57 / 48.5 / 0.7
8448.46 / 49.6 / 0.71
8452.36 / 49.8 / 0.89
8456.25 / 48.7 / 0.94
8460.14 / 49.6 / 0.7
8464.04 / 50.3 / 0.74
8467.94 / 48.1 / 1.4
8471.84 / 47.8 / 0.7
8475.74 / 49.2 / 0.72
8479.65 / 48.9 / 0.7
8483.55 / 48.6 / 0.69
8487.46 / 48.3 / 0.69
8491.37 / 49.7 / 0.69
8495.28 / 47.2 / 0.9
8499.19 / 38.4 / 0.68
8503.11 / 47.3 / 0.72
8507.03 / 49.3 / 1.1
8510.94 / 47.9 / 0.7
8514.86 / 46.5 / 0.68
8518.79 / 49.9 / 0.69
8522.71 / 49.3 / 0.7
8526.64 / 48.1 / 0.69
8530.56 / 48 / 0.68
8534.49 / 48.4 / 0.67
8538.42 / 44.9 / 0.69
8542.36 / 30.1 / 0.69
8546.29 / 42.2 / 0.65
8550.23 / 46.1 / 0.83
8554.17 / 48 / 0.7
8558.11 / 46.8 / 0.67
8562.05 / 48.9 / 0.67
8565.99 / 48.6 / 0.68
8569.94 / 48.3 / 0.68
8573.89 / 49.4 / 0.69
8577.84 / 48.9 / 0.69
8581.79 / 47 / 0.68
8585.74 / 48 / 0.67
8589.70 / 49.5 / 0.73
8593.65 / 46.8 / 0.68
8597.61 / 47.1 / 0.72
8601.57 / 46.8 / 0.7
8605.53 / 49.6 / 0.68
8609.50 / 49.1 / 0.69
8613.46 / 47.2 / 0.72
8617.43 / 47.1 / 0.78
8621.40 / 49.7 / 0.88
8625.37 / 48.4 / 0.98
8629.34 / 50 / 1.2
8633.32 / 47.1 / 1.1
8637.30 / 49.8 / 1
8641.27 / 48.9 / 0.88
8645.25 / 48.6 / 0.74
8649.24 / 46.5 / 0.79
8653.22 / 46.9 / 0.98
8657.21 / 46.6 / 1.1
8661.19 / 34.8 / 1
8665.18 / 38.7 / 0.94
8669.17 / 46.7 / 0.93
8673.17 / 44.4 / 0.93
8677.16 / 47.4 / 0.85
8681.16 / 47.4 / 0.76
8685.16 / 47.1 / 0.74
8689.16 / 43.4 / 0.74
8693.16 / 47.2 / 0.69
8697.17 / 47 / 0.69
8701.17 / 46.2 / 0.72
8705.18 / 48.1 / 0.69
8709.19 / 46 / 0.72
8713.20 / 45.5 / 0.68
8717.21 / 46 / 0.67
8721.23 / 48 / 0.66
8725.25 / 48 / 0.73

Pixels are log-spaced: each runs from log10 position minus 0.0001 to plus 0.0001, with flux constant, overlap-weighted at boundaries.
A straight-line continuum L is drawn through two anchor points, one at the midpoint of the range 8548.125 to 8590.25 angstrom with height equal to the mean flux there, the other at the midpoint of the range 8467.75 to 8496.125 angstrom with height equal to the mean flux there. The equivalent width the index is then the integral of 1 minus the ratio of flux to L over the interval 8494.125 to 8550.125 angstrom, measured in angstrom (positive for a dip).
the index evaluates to 3.2 angstrom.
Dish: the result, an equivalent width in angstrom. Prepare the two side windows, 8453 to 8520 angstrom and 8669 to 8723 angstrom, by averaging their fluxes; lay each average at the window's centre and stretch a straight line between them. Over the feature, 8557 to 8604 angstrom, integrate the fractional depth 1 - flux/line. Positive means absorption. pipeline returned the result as -0.7 angstrom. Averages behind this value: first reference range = 48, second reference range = 46.4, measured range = 48.1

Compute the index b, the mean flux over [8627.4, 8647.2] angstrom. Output 48.9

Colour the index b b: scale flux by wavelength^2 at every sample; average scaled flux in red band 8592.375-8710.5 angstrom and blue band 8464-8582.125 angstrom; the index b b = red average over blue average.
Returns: 1.02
